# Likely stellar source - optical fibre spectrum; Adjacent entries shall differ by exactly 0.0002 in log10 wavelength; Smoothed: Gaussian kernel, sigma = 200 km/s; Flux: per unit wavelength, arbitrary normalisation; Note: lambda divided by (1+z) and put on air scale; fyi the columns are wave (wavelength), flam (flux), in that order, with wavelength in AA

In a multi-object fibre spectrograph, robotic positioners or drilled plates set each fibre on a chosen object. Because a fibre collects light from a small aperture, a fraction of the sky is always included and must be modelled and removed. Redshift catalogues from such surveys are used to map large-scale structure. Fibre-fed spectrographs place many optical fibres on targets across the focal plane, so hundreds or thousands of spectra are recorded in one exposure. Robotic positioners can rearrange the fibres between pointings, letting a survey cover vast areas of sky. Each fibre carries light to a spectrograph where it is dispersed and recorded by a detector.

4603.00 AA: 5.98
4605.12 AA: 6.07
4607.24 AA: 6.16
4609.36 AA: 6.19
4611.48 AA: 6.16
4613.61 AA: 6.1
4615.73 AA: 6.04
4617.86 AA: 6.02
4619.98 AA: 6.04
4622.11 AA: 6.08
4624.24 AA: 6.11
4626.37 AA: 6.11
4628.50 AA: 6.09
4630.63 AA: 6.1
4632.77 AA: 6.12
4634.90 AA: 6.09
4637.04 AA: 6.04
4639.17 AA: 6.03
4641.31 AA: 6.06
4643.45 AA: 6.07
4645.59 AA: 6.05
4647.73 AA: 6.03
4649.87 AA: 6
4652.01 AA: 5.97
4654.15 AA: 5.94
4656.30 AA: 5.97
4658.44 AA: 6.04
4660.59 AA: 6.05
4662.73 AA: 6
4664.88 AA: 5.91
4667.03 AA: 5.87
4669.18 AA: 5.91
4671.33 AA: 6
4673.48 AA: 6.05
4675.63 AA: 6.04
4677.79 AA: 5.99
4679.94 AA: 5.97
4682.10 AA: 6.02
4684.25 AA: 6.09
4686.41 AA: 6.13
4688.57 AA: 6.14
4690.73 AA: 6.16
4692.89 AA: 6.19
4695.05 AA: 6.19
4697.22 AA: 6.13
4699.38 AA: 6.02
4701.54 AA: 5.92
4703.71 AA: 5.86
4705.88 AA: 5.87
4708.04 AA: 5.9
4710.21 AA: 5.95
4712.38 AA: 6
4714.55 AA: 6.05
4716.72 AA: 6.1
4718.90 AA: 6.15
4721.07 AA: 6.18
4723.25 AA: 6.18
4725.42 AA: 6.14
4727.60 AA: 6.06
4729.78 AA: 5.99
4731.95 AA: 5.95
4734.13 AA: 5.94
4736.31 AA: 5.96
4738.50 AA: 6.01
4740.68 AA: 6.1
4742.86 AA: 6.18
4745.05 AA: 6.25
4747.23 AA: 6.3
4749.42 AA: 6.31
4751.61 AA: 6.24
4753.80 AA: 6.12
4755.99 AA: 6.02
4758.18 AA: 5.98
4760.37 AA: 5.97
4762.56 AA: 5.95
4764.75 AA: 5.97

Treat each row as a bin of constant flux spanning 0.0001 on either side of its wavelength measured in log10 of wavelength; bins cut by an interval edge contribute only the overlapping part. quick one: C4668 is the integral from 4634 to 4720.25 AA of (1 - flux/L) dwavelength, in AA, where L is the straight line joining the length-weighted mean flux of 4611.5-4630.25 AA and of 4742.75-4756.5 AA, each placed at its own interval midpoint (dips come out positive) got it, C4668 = 1.6 AA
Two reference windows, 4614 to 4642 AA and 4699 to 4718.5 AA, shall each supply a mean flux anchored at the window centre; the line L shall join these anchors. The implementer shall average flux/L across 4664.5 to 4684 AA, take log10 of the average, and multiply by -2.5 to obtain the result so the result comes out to 0.01 mag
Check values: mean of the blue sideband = 6.07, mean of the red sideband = 5.97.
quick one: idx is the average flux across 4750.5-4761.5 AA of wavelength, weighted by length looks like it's 6.07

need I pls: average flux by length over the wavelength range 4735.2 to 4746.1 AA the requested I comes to 6.1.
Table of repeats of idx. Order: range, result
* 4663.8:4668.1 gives 5.89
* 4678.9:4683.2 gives 6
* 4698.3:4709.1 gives 5.92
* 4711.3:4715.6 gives 6.03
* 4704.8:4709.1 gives 5.9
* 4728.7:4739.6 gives 5.97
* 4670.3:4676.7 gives 6.03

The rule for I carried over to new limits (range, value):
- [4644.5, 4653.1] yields 6.02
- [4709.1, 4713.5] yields 5.97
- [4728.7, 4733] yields 5.98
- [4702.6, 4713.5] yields 5.92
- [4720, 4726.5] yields 6.17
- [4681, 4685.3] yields 6.06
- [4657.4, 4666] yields 6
